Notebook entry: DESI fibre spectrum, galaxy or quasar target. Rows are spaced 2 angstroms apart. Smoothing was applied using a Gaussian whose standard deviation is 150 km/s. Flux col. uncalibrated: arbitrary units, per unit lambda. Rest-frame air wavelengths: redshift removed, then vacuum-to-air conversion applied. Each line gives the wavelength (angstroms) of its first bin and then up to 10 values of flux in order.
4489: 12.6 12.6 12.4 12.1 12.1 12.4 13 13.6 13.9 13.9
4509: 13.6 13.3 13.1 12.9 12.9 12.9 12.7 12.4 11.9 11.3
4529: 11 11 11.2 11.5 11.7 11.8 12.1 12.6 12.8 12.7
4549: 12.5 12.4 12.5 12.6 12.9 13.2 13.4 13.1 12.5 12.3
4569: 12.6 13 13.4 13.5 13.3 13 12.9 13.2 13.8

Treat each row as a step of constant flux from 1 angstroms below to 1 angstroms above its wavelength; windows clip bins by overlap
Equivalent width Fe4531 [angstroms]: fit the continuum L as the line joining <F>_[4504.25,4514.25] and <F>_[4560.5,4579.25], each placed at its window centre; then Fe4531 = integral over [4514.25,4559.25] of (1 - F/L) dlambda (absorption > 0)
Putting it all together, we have 3.6 angstroms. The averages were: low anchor 13.5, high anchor 13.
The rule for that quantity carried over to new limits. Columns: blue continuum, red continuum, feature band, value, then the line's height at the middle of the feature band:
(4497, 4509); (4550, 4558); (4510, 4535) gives 1.60 angstroms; 13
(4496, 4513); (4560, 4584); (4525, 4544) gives 2.22 angstroms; 13.1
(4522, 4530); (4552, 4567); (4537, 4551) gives -0.08 angstroms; 12.3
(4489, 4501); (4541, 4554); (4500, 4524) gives -1.42 angstroms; 12.4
